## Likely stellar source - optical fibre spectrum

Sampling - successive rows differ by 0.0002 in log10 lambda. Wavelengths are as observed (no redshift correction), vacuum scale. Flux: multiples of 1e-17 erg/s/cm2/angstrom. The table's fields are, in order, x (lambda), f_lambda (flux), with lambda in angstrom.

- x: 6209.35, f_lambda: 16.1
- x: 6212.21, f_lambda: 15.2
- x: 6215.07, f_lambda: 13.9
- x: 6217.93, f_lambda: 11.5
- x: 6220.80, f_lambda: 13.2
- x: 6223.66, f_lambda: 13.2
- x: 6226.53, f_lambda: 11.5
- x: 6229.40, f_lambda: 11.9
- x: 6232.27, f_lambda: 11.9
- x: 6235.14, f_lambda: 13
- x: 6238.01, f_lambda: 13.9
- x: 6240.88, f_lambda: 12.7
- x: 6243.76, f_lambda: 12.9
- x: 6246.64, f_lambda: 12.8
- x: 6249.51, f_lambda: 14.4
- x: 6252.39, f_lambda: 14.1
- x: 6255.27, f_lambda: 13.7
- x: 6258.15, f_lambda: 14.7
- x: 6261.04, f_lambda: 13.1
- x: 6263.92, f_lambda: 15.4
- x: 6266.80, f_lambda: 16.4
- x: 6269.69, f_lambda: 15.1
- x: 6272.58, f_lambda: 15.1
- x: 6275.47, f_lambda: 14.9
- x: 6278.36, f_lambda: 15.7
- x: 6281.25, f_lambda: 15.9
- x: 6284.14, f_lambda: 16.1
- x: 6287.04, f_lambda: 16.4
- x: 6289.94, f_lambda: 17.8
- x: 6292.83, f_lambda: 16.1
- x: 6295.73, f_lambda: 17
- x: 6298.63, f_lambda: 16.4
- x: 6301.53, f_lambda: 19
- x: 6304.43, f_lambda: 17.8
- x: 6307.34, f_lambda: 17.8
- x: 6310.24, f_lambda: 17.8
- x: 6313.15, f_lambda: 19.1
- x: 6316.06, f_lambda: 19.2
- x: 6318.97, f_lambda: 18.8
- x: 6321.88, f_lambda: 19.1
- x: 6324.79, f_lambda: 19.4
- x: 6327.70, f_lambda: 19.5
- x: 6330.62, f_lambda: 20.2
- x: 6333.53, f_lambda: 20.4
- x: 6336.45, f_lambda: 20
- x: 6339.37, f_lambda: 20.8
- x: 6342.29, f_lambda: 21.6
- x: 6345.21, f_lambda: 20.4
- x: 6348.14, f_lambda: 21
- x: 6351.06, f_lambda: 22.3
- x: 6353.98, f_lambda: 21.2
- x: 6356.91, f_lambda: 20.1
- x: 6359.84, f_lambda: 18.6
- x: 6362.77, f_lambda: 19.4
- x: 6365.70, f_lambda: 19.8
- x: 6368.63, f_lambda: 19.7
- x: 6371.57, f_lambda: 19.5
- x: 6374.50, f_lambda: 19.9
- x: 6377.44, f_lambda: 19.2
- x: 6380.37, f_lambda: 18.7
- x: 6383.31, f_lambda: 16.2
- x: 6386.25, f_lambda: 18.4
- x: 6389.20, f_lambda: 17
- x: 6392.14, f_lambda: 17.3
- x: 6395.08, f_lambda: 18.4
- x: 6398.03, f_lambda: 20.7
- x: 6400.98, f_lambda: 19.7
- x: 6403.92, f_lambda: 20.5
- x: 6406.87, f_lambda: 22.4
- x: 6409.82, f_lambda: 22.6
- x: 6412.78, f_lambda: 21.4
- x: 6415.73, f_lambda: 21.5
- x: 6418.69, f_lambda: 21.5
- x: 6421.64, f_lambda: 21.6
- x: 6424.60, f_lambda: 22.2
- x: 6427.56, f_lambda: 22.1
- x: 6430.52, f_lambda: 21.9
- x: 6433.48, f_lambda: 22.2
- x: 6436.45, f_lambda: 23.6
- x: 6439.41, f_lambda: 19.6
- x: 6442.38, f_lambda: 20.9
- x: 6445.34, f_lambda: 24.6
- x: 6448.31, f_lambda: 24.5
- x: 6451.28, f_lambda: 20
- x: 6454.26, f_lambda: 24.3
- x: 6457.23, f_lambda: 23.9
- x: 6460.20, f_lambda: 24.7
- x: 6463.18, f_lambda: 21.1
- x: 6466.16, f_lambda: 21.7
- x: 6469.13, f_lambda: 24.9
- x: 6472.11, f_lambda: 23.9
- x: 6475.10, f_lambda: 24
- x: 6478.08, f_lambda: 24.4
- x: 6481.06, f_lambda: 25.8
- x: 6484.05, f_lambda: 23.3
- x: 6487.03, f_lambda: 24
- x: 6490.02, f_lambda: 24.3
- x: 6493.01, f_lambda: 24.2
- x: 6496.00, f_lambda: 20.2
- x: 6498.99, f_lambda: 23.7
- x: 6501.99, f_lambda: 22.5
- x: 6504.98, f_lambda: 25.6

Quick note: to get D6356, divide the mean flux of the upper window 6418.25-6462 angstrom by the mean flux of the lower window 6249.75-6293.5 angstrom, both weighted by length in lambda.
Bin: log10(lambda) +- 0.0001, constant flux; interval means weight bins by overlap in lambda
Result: 1.47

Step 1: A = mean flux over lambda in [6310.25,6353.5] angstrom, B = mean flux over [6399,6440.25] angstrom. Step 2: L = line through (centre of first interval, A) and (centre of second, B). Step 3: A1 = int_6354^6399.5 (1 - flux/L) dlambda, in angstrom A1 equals 4.2 angstrom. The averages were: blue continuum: 20.1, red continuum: 21.7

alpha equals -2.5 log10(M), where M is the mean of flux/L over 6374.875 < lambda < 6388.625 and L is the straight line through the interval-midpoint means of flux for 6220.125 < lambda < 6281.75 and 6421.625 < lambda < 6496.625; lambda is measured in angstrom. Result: 0.08 mag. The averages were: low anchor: 13.9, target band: 18.2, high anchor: 23.1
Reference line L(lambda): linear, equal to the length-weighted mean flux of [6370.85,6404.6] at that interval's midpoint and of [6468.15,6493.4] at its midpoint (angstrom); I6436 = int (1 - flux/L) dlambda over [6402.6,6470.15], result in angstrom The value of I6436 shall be -2.2 angstrom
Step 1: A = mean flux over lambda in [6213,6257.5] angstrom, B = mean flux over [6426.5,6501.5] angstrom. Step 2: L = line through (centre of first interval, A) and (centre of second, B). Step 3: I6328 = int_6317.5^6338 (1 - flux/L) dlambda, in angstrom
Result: -3.0 angstrom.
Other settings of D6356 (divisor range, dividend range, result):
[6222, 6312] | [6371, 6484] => 1.44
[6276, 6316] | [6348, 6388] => 1.14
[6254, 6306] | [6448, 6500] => 1.47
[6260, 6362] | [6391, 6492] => 1.23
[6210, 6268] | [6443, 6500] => 1.74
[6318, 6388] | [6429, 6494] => 1.18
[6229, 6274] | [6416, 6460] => 1.62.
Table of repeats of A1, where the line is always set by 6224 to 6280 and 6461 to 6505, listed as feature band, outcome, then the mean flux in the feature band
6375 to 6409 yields 1.2 angstrom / 19.1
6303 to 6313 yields -1.1 angstrom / 18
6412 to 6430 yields -0.7 angstrom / 21.7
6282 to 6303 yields -1.9 angstrom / 16.9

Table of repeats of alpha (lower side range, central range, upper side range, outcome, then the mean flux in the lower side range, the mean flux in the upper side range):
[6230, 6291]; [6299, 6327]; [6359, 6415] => -0.13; 14.5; 19.5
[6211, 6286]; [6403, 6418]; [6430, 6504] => -0.05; 13.9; 23.2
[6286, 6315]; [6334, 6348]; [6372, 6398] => -0.16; 17.6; 18.3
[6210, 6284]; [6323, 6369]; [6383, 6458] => -0.13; 13.9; 21.2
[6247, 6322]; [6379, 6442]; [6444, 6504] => 0.04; 16.3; 23.5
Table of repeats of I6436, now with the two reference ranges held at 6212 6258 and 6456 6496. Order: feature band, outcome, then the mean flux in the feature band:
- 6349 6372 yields -1.9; 20.1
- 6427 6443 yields 0.1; 21.7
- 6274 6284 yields -0.4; 15.6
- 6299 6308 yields -1.1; 18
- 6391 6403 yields 0.7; 19.2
